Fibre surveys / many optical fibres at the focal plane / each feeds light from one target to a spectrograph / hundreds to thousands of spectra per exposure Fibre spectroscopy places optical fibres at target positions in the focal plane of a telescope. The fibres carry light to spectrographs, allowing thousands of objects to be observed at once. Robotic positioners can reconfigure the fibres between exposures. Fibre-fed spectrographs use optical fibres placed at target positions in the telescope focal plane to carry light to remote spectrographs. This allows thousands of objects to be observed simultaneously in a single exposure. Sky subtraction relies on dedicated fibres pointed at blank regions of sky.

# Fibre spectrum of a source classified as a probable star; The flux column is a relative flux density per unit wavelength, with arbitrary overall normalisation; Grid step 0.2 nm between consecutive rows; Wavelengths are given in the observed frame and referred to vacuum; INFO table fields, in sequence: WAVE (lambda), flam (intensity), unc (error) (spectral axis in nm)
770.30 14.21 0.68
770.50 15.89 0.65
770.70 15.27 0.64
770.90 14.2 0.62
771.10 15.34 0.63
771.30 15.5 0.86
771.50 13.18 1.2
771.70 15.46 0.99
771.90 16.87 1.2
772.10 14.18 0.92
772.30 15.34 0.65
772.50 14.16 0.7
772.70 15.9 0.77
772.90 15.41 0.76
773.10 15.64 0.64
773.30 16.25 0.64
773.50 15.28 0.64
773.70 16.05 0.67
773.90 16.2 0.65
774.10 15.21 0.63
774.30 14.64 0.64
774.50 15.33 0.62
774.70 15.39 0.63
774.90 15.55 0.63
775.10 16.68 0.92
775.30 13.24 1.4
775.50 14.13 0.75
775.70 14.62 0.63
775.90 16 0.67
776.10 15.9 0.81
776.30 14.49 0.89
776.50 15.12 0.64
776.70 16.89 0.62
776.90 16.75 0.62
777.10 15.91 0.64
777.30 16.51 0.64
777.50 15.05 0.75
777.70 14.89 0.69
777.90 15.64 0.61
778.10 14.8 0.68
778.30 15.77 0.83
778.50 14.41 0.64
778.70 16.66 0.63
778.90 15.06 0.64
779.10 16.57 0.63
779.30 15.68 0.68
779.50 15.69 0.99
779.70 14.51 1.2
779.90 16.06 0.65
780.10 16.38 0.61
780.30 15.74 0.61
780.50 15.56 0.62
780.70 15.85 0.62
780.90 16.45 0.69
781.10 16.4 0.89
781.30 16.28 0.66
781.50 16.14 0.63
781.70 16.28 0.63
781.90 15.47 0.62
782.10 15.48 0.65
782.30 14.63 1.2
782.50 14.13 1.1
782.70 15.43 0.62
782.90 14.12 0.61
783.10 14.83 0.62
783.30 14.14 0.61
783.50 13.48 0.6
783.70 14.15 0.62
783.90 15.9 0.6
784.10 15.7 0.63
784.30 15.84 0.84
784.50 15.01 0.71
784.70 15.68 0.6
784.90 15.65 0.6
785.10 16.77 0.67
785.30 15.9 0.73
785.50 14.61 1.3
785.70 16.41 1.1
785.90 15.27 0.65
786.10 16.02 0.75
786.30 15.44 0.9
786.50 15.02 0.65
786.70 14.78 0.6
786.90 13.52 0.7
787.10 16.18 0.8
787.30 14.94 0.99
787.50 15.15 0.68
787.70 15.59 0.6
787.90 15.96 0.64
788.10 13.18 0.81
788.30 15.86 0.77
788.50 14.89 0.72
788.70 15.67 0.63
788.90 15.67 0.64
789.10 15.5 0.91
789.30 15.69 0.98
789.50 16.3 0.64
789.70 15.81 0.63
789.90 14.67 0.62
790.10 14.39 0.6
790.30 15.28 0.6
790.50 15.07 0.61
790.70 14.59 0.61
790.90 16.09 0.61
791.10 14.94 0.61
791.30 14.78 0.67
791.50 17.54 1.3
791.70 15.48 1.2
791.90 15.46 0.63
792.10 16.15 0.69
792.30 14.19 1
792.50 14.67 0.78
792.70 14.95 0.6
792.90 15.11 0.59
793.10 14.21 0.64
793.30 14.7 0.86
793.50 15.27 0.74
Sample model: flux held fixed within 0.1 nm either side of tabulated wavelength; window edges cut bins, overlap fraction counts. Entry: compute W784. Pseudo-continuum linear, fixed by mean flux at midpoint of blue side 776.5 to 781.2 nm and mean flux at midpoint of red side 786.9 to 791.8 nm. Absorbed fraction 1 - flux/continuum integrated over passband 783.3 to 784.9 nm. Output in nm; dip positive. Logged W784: 0.05 nm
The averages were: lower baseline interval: 15.8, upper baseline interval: 15.3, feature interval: 15.1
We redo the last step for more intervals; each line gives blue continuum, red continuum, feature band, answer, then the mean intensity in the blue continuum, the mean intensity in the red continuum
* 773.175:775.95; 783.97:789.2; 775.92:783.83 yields -0.06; 15.3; 15.4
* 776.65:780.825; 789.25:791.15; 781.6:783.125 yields 0.05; 15.7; 15.3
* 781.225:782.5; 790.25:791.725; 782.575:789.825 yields 0.12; 15.6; 15.5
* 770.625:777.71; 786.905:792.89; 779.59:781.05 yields -0.05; 15.4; 15.3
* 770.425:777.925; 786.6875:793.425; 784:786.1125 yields -0.06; 15.4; 15.2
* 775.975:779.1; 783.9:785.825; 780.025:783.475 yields 0.05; 15.6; 15.7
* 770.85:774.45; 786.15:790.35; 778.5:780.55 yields -0.06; 15.3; 15.2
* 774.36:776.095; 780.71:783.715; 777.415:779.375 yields -0.04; 15.1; 15.2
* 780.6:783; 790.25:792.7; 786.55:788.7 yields 0.05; 15.6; 15.3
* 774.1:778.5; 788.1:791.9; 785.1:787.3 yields 0.00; 15.4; 15.4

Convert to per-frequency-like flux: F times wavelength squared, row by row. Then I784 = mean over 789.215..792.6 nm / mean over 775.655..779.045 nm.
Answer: 1.0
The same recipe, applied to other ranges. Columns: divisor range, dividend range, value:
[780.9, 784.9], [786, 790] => 1.02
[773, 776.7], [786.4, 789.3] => 1.02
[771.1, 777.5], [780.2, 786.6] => 1.03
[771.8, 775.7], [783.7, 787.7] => 1.04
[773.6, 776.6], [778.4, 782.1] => 1.05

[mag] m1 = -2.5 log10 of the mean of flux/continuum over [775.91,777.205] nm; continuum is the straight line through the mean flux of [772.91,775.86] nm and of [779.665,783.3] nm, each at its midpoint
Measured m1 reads -0.03 mag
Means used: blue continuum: 15.3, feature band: 15.9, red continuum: 15.5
